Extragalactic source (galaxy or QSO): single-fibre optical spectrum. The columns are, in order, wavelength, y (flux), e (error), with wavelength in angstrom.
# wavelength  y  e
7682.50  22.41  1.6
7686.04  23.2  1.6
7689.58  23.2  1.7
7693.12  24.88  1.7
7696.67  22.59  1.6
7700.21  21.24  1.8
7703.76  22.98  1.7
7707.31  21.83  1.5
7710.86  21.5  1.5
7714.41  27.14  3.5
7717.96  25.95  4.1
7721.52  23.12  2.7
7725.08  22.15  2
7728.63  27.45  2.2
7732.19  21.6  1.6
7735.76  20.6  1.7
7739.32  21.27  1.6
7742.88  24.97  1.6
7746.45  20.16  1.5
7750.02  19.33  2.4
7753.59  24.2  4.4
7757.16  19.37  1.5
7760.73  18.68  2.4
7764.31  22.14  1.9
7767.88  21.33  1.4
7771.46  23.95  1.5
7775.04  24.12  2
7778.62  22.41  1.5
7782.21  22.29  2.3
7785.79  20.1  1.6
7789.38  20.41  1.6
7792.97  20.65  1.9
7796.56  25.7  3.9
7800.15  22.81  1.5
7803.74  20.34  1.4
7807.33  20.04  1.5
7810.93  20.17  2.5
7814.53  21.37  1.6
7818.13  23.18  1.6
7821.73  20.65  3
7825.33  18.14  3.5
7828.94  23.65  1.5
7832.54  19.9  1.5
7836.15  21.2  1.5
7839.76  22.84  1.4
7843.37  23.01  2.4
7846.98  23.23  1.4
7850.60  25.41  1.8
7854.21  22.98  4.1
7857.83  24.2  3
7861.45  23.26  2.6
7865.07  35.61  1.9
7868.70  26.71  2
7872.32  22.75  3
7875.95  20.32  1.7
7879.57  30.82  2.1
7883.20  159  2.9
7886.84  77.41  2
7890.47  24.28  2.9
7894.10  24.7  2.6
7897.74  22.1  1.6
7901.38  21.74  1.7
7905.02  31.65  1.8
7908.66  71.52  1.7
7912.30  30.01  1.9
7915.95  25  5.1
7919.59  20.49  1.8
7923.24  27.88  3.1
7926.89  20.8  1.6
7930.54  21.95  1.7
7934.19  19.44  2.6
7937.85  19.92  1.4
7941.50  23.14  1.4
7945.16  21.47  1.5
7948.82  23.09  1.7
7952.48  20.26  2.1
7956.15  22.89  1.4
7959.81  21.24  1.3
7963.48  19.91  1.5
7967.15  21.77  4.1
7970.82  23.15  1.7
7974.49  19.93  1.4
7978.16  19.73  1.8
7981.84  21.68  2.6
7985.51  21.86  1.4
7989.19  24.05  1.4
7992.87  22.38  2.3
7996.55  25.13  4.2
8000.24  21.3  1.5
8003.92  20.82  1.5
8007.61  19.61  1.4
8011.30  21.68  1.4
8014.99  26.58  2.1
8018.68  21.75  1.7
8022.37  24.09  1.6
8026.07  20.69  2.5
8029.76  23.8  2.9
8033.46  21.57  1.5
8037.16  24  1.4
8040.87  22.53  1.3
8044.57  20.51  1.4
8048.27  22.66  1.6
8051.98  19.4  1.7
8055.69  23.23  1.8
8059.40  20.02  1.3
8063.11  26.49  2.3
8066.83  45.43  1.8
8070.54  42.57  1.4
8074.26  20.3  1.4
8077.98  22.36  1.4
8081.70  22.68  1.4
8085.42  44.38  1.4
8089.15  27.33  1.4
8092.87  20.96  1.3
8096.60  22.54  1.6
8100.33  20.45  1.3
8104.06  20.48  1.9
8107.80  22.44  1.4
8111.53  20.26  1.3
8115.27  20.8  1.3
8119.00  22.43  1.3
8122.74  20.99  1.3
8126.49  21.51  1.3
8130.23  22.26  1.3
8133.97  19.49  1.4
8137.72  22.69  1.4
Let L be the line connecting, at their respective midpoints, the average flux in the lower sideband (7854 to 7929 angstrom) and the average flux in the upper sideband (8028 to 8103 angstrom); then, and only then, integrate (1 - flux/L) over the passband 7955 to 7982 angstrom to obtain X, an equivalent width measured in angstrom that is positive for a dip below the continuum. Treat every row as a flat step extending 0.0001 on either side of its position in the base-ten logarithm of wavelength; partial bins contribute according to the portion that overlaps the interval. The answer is 8.9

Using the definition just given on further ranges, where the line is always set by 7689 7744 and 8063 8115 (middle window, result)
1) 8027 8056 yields 4.7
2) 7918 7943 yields 3.3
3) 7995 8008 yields 2.1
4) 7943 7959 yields 2.3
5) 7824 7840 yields 2.2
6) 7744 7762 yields 2.3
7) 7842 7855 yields 0.4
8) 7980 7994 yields 1.8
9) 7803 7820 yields 2.2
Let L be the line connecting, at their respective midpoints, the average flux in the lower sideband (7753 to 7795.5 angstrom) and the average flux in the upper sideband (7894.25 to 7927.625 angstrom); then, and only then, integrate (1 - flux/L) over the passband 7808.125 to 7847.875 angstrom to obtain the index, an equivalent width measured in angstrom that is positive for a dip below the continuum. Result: 5.5 angstrom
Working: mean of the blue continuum 21.6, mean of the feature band 21.5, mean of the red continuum 30.2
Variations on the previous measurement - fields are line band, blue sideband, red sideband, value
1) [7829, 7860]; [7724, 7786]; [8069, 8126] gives -0.3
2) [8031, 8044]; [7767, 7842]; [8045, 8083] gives 1.7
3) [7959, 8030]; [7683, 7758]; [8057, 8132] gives 7.5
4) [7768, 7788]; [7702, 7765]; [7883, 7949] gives 2.1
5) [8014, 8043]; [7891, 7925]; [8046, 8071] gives 5.3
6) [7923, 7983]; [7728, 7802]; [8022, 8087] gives 7.4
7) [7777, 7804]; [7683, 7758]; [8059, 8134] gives 1.6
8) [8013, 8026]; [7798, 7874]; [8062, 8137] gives 0.5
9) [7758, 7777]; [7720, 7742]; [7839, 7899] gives 3.2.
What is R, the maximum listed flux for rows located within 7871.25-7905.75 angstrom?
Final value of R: 159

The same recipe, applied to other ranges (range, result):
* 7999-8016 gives 26.58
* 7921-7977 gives 27.88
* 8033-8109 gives 45.43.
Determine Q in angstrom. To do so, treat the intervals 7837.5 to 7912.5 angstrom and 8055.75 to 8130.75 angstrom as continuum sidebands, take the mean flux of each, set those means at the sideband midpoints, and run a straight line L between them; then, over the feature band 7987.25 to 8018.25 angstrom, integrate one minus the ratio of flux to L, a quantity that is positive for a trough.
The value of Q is 7.5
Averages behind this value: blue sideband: 36.4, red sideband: 25.3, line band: 22.6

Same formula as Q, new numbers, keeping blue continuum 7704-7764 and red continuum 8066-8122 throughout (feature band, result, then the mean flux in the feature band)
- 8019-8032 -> 1.3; 22.7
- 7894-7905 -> 0.0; 24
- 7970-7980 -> 1.6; 20.7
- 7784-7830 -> 3.7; 21.3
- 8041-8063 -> 3.3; 21.7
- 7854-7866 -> -1.3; 26.3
